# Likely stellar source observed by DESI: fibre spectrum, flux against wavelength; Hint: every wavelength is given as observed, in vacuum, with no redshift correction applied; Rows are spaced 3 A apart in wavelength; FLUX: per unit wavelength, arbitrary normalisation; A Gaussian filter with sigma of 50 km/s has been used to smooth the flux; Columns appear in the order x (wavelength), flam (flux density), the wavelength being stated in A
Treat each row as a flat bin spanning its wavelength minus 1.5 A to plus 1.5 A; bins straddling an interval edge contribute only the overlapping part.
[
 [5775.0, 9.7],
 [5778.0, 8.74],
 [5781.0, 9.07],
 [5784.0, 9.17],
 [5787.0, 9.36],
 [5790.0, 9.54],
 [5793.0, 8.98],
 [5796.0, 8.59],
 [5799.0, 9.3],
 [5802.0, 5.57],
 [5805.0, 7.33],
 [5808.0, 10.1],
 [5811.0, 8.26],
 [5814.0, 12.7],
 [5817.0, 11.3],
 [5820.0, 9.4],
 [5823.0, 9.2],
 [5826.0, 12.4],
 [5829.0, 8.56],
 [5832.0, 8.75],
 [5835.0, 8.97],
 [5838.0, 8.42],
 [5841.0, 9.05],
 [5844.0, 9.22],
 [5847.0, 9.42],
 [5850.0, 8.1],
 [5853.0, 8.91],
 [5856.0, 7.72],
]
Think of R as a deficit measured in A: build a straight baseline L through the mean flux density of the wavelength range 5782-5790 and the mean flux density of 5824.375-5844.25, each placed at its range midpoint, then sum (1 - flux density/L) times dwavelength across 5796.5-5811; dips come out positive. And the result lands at 1.9 A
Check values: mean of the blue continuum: 9.3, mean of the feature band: 8.13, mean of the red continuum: 9.35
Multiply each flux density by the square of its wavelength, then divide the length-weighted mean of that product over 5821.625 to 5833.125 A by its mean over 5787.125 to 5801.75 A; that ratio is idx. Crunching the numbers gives 1.1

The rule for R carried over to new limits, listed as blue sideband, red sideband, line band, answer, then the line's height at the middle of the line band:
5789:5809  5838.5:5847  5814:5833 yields -3.0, 8.8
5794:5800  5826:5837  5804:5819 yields -1.6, 9.05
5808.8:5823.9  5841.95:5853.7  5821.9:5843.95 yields 0.5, 9.53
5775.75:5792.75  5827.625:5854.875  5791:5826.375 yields -1.2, 9.02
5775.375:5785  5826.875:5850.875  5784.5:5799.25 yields -0.2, 9.04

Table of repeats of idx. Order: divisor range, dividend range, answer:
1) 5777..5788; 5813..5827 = 1.21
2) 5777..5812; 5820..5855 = 1.07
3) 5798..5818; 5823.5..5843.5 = 1.03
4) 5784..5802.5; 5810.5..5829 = 1.21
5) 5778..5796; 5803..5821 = 1.08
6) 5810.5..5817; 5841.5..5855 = 0.82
